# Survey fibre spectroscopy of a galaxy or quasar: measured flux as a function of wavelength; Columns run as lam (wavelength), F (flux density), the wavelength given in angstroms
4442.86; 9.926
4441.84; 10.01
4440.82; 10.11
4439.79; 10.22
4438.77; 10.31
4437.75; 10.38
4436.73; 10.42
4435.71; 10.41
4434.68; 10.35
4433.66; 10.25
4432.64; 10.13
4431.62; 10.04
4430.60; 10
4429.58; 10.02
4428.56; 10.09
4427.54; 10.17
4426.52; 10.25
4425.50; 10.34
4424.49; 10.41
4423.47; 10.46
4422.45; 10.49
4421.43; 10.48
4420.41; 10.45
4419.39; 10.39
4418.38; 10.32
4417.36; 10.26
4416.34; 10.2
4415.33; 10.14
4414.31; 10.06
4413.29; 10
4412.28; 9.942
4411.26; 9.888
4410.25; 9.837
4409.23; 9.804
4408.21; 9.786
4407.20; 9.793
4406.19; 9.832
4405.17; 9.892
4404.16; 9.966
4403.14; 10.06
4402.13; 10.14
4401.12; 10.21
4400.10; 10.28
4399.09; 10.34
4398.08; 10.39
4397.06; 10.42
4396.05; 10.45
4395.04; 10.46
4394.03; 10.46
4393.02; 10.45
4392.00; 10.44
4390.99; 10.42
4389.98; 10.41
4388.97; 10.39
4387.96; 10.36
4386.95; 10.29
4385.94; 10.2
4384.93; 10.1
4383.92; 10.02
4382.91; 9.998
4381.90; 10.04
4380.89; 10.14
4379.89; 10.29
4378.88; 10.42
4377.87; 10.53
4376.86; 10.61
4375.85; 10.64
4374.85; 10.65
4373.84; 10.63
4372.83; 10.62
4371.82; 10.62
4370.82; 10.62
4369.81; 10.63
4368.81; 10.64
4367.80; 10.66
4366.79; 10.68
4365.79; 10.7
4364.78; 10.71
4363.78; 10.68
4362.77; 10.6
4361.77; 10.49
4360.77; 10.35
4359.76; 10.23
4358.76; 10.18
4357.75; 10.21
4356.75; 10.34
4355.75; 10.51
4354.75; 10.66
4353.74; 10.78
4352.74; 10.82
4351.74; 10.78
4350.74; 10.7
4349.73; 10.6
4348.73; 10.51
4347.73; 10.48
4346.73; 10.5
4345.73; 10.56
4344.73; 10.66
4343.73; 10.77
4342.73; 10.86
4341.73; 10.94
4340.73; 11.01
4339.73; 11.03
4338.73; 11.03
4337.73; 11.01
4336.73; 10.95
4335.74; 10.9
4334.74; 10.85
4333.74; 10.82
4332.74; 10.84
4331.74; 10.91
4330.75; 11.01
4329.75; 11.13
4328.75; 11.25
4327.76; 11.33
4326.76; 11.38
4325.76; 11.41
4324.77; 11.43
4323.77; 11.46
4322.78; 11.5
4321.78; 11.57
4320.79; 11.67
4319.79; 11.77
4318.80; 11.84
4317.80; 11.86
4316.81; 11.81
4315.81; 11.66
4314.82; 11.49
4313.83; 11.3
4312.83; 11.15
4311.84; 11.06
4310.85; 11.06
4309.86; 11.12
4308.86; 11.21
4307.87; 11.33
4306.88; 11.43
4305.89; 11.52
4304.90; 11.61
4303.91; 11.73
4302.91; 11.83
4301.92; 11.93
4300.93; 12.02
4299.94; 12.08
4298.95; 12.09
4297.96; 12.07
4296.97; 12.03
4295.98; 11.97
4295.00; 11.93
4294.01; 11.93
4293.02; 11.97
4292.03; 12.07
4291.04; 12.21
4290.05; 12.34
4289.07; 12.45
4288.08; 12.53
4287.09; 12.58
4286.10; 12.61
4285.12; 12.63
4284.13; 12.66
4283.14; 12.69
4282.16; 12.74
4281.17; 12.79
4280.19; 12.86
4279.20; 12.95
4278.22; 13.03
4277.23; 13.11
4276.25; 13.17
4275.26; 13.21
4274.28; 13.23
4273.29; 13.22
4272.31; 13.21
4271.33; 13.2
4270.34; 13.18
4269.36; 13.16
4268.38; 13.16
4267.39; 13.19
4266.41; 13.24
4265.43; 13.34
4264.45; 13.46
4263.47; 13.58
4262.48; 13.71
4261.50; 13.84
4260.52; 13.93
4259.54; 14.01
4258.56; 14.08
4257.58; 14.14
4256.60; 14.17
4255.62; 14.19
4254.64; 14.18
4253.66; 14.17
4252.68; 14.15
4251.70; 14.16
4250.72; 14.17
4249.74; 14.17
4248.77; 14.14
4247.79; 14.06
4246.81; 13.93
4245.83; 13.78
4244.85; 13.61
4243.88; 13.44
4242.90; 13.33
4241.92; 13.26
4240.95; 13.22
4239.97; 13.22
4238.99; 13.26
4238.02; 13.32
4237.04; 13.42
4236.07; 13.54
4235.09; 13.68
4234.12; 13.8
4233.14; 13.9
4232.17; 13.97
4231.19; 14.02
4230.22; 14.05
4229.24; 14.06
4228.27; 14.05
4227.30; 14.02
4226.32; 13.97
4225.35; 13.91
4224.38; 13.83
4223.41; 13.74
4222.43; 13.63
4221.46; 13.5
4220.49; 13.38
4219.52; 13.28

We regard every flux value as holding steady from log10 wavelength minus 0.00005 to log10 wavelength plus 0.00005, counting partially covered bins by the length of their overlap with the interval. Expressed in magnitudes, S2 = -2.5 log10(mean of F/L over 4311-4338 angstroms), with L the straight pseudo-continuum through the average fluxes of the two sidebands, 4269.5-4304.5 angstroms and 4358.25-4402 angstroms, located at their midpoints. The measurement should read 0.035 mag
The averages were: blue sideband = 12.5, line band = 11.3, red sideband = 10.4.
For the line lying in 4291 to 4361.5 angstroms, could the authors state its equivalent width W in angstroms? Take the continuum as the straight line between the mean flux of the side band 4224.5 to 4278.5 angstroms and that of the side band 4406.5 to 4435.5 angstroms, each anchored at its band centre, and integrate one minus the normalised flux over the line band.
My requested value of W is 5.3 angstroms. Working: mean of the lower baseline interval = 13.7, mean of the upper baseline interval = 10.2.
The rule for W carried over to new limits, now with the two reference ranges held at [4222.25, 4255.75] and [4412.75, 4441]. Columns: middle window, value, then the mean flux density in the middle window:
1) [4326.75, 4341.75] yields 1.2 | 11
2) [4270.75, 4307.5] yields 1.3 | 12.4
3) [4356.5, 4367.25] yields 0.9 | 10.5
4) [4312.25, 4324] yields 0.7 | 11.6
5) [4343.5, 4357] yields 1.2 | 10.6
